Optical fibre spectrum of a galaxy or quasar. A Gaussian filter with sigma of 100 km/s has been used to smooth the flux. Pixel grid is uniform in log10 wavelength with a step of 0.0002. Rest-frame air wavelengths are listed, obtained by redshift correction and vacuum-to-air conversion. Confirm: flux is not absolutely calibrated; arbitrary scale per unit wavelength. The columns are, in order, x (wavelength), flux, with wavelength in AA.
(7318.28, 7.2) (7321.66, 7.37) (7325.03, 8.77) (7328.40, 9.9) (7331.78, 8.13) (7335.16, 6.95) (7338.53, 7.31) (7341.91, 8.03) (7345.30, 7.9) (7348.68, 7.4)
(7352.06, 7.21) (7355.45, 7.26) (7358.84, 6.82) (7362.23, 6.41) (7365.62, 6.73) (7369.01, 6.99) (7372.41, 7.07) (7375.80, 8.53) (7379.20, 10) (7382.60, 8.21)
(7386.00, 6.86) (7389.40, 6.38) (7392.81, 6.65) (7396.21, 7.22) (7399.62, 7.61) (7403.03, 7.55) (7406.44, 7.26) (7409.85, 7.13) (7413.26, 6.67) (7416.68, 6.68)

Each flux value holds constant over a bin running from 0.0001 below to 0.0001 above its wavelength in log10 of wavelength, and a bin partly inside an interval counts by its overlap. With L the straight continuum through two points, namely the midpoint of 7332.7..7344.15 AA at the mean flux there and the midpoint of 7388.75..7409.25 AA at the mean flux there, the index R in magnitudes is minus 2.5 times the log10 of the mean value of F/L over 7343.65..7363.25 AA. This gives 0.033 mag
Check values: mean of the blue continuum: 7.5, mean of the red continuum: 7.15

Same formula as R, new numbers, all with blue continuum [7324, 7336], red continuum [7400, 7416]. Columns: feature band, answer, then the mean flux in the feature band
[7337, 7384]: 0.06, 7.56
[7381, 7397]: 0.07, 7.05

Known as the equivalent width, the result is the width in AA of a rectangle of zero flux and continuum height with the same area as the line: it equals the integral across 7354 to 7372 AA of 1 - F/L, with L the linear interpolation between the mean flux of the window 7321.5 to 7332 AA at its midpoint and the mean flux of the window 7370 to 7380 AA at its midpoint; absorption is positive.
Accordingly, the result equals 3.3 AA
